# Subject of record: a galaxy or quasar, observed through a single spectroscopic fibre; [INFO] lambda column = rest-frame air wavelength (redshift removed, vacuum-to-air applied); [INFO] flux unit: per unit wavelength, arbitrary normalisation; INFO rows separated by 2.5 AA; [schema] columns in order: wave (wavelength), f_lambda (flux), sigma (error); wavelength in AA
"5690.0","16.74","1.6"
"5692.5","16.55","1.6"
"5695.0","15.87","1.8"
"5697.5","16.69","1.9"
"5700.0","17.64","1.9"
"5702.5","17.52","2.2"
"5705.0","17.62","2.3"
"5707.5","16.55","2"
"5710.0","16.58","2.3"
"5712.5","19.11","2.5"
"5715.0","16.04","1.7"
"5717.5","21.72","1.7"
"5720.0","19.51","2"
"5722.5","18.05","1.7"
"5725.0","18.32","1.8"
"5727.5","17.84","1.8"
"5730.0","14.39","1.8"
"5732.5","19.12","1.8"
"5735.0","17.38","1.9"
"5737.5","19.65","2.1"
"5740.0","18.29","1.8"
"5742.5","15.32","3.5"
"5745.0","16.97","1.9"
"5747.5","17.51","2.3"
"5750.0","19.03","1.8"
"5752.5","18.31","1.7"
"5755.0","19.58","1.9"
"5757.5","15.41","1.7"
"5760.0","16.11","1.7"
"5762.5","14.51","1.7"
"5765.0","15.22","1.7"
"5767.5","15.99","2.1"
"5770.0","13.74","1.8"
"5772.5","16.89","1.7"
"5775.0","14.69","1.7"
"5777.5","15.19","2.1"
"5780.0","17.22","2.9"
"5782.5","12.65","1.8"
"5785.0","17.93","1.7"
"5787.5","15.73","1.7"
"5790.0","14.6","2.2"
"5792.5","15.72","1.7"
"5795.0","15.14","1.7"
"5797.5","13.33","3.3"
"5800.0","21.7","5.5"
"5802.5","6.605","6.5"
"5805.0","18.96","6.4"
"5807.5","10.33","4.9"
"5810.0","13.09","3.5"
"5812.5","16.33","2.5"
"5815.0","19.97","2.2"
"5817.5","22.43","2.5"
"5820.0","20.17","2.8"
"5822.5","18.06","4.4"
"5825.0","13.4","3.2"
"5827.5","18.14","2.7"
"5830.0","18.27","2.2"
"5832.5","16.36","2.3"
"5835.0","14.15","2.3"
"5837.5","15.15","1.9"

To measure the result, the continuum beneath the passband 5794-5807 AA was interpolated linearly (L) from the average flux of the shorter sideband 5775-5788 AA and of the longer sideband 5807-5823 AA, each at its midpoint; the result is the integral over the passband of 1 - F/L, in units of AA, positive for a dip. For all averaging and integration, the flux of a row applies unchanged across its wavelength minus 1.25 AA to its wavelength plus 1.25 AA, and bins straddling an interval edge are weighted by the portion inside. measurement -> 1.4 AA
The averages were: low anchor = 15.6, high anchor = 17.5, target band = 14.9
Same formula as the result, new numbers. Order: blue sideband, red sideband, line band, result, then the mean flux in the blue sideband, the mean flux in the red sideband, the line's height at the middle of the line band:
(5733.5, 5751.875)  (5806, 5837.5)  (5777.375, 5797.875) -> 2.1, 17.8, 16.7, 17.2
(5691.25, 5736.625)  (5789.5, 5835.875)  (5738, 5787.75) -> 1.6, 17.6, 16.2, 16.9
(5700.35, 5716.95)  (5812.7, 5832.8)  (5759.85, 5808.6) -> 7.9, 17.4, 18.3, 18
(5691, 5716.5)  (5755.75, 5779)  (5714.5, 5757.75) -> -4.7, 17.1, 15.4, 16.2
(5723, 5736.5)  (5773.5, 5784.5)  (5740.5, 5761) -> -1.0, 17.5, 15.2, 16.5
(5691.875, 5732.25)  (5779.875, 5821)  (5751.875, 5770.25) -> 0.6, 17.6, 15.9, 16.7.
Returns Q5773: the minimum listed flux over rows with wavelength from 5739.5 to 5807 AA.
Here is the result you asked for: 6.605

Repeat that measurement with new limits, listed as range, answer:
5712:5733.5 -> 14.39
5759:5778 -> 13.74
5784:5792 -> 14.6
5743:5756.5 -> 16.97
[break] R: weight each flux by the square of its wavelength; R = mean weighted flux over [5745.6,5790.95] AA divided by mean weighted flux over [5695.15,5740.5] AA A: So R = 0.92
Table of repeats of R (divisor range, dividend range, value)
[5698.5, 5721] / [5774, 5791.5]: 0.88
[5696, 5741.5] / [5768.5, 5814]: 0.86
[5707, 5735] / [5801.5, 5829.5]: 0.94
